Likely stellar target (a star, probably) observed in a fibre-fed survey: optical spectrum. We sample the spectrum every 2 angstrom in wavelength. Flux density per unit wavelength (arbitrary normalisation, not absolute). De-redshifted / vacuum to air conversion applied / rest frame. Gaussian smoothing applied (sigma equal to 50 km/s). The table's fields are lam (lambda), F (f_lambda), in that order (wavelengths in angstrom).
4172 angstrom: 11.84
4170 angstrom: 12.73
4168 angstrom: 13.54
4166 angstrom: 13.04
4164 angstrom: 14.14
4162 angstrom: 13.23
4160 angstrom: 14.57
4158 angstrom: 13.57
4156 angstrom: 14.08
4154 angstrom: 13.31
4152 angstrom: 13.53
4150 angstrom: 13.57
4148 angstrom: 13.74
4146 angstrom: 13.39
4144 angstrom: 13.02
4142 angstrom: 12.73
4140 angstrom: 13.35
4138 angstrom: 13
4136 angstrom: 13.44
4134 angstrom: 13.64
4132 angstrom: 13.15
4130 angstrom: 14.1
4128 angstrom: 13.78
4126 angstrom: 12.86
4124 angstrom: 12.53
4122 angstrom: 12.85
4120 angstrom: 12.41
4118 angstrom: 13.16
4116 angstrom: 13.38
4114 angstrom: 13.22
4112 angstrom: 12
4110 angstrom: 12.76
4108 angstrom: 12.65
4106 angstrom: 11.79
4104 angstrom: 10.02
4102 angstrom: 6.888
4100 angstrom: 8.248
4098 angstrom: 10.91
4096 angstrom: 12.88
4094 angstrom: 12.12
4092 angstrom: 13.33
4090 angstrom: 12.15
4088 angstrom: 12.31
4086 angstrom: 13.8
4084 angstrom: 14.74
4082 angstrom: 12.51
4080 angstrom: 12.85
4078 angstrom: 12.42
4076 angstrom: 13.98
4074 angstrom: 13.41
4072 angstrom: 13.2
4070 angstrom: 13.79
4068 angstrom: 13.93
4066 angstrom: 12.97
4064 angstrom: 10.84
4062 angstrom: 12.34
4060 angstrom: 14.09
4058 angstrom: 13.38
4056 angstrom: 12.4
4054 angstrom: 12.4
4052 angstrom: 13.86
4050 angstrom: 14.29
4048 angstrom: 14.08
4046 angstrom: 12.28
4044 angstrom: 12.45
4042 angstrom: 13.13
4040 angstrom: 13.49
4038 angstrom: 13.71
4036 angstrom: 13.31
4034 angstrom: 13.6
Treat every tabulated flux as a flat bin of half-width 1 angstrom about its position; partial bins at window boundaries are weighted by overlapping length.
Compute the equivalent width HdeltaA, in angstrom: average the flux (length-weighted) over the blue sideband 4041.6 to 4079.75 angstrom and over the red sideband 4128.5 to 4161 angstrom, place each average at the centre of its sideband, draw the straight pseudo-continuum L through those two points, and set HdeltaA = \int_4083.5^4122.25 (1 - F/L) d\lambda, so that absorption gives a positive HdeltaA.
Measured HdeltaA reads 3.7 angstrom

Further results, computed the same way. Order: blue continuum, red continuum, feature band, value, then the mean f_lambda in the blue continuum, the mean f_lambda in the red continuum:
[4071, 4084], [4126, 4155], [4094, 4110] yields 3.1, 13.2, 13.4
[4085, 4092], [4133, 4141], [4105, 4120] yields 0.5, 12.8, 13.4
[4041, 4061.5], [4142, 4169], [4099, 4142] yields 3.5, 13.2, 13.6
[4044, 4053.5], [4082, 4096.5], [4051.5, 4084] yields 0.4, 13.4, 13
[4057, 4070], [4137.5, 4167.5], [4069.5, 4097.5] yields 0.1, 13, 13.5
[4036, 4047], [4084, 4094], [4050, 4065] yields 0.2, 13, 13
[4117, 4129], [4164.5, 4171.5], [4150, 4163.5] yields -0.7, 12.9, 13.1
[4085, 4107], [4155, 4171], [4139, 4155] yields -0.3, 11.3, 13.6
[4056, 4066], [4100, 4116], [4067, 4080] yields -1.2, 12.7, 11.3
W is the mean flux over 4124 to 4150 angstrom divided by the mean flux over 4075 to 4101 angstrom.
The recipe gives 1.07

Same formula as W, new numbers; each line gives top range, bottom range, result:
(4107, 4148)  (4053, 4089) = 1.00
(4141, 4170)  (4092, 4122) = 1.15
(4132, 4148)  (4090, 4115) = 1.16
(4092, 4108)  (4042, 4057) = 0.82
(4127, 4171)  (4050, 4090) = 1.03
